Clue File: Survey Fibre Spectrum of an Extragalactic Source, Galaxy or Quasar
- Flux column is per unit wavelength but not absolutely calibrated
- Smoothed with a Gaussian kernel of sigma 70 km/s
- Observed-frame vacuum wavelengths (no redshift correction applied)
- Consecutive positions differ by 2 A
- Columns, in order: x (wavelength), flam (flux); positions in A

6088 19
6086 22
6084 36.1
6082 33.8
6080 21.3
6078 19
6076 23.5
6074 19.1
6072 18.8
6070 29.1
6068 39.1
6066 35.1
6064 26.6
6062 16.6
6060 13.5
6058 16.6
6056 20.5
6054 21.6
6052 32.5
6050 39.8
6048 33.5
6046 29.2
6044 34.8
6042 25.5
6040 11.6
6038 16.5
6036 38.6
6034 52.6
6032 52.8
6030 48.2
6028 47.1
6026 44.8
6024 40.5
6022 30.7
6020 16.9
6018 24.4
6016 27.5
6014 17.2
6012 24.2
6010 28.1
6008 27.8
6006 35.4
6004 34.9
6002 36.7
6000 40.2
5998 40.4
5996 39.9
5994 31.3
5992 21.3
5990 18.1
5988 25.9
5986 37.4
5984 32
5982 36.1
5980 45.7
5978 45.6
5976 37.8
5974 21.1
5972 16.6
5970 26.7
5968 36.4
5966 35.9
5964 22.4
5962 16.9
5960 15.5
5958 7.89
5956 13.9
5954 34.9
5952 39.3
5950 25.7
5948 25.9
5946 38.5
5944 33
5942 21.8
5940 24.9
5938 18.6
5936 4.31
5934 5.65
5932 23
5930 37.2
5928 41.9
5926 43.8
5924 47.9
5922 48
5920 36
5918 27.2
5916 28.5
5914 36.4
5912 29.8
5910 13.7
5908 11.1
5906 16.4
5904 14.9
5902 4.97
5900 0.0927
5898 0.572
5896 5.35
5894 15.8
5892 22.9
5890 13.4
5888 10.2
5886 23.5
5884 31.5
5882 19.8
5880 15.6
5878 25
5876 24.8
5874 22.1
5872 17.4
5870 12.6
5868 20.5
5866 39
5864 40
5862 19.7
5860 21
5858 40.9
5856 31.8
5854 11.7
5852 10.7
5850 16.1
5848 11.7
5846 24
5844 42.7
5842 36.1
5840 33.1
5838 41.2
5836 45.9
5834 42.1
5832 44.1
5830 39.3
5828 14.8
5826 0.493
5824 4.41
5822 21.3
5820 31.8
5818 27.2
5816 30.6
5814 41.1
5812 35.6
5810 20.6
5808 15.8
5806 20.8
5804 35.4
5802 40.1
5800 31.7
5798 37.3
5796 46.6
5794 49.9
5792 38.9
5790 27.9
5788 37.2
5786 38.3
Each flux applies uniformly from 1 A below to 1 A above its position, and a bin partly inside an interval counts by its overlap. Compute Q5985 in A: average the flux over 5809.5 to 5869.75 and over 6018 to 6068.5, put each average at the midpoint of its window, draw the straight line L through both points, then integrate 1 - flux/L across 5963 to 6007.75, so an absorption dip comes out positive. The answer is -3.4 A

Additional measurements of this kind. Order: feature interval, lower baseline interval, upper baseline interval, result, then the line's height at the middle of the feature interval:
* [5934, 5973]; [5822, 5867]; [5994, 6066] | 7.89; 29.7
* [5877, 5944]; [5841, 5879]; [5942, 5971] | 9.60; 25.6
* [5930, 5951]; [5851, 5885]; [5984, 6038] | 4.35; 28.8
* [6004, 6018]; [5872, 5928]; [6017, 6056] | 1.85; 31.3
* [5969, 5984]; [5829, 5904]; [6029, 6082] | -3.59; 26.4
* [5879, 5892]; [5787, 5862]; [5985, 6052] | 4.79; 30.6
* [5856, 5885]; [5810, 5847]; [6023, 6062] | 5.33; 30.9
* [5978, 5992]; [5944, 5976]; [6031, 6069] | -3.10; 26.8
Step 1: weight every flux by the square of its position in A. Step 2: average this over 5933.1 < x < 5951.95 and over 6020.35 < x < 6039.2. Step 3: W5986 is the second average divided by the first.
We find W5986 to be 1.8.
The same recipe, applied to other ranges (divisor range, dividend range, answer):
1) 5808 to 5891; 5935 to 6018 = 1.16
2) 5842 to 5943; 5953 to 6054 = 1.42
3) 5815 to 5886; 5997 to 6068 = 1.27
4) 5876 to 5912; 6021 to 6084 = 2.11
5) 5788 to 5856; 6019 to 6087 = 1.08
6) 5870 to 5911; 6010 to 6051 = 2.23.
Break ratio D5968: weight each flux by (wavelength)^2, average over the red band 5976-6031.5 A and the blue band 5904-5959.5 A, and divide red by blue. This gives 1.3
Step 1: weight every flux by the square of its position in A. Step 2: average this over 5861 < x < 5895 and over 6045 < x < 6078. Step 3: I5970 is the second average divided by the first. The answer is 1.24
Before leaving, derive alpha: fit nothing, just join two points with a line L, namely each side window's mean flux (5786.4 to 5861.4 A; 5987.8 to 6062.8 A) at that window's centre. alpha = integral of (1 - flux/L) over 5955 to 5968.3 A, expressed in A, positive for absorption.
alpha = 4.3 A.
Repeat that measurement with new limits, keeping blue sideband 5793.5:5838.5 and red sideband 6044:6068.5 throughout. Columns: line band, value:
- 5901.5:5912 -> 5.4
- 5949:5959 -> 1.5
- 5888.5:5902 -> 9.2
